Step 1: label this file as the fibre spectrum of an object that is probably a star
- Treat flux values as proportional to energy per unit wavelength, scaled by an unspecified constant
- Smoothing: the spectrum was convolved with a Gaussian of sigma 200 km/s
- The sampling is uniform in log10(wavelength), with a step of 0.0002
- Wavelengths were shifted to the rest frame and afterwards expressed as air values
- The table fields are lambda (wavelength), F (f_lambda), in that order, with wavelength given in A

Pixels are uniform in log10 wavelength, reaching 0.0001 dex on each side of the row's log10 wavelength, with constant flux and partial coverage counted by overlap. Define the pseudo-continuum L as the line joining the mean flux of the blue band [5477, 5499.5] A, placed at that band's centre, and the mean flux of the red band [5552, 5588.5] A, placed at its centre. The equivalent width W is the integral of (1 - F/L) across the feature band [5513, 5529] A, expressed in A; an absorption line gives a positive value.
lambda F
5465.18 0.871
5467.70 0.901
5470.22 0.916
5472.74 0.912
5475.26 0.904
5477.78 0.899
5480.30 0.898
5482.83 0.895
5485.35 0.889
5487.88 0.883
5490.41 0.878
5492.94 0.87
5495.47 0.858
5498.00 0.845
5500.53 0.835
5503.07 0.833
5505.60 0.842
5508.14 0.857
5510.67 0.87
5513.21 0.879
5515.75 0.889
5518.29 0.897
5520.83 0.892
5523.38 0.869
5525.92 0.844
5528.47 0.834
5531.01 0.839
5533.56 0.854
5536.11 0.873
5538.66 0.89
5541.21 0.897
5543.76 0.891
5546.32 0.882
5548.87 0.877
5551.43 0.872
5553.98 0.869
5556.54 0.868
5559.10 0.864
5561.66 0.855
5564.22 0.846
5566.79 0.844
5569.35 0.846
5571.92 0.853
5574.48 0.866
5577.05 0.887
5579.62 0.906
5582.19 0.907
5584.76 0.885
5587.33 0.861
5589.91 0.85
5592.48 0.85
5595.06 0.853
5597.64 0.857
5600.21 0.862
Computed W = 0.0 A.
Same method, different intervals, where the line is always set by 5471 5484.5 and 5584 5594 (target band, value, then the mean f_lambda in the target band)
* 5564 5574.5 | 0.2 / 0.85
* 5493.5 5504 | 0.6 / 0.845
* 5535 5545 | -0.1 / 0.888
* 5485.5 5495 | 0.2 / 0.876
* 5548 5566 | 0.2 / 0.863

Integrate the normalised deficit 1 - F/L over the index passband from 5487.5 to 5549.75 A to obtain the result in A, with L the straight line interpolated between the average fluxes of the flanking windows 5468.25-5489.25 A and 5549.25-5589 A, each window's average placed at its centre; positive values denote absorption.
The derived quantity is 1.3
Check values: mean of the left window 0.899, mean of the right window 0.869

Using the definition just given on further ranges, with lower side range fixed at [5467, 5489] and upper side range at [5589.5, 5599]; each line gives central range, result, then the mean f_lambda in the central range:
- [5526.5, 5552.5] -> 0.1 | 0.87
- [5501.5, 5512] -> 0.4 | 0.85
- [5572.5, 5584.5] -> -0.4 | 0.889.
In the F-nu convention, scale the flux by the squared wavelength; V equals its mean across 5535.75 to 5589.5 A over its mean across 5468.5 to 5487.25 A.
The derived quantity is 1.00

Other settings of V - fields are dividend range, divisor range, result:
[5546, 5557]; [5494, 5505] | 1.06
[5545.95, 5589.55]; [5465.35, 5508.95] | 1.02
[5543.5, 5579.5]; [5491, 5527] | 1.02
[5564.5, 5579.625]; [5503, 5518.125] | 1.02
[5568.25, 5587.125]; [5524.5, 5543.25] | 1.03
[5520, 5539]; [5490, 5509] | 1.02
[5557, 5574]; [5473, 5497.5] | 0.99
